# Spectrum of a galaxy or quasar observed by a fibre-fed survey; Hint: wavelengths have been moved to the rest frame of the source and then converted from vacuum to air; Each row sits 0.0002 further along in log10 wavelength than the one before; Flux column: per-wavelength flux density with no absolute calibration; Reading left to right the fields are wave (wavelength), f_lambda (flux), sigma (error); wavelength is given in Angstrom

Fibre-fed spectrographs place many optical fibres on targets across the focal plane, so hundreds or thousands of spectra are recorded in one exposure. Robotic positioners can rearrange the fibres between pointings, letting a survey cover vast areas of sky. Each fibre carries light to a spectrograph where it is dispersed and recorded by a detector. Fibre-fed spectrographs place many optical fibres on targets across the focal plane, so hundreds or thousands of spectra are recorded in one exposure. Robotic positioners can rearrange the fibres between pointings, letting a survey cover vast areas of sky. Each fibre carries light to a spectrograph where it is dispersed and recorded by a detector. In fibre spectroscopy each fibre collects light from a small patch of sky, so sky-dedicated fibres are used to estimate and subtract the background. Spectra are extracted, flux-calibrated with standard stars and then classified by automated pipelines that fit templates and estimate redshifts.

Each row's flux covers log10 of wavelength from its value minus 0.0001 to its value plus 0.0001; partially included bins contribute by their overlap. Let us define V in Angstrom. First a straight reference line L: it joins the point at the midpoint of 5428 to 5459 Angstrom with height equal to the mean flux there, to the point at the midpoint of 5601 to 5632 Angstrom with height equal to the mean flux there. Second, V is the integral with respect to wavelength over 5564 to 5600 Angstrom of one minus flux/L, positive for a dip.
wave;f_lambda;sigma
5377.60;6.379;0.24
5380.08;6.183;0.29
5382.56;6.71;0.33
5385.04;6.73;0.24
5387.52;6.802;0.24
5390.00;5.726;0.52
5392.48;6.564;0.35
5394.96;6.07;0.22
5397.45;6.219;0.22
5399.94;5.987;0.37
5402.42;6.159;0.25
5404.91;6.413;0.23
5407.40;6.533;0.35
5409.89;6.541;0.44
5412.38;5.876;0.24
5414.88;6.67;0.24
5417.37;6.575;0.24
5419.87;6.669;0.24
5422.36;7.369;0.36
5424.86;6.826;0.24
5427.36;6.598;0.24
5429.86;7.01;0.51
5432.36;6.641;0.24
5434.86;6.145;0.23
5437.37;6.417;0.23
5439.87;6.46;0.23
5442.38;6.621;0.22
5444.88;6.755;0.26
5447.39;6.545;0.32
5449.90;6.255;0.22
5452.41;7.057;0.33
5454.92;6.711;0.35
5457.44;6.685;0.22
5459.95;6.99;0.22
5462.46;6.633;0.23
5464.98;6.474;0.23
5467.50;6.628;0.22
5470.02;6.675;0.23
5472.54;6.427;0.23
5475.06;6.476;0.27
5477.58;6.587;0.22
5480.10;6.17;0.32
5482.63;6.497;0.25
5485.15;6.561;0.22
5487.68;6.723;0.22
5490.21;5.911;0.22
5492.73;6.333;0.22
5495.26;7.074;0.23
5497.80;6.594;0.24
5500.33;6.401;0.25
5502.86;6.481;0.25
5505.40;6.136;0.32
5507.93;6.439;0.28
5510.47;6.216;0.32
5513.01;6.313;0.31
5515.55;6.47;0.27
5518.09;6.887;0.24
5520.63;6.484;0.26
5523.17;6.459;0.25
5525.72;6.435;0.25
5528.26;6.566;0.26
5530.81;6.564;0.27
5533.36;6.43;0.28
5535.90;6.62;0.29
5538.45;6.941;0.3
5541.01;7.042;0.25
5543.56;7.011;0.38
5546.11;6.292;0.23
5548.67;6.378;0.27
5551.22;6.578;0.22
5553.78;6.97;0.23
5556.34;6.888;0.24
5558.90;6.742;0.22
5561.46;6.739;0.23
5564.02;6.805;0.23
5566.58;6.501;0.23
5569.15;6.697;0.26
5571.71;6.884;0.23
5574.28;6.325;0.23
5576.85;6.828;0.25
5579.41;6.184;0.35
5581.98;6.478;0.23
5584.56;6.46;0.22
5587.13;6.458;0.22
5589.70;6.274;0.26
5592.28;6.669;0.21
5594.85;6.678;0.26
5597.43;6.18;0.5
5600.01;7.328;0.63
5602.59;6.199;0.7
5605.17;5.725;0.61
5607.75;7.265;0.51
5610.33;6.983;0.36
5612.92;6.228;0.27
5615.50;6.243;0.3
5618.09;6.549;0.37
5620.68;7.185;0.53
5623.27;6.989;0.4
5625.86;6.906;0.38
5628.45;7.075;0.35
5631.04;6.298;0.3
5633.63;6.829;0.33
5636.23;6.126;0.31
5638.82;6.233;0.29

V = 0.5 Angstrom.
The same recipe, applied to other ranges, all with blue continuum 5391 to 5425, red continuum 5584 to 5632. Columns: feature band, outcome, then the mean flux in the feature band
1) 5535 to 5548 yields -0.4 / 6.76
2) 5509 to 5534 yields 0.2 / 6.48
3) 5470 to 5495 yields 0.2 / 6.45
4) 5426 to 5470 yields -1.0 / 6.63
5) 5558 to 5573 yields -0.3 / 6.73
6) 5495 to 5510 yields 0.1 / 6.47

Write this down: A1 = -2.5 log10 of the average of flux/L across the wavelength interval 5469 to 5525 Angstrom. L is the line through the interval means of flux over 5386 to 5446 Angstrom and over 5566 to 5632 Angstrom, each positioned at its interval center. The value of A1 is 0.01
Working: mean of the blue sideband 6.49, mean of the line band 6.47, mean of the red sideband 6.6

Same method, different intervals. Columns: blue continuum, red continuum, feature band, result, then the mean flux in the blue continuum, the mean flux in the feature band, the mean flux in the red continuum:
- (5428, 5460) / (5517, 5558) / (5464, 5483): 0.02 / 6.62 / 6.49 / 6.66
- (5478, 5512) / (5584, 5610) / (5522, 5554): -0.02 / 6.43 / 6.63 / 6.54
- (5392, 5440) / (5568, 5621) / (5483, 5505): 0.00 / 6.49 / 6.49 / 6.55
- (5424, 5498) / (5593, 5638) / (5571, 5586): 0.02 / 6.58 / 6.51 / 6.63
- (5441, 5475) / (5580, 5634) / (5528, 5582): -0.01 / 6.64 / 6.66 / 6.61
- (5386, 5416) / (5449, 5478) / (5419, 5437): -0.05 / 6.3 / 6.74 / 6.64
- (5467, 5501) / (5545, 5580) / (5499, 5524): 0.02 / 6.5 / 6.43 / 6.64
